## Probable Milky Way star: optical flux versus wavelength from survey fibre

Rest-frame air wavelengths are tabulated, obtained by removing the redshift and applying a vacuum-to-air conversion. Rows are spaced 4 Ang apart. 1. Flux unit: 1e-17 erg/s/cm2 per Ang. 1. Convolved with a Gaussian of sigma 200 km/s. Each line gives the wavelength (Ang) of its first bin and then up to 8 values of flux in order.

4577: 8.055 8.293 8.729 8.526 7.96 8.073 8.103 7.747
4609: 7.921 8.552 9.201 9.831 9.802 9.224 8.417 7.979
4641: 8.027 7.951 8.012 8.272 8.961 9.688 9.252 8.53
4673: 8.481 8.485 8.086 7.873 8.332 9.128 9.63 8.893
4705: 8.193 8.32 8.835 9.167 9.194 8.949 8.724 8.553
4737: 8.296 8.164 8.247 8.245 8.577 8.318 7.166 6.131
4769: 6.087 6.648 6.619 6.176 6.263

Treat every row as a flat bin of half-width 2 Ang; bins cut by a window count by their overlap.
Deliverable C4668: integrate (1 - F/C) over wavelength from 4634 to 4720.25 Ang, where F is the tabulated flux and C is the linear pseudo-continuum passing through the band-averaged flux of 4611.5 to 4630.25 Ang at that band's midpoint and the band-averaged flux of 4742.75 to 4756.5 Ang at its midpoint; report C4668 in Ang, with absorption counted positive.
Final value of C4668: 3.1 Ang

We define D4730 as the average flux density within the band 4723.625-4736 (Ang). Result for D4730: 8.7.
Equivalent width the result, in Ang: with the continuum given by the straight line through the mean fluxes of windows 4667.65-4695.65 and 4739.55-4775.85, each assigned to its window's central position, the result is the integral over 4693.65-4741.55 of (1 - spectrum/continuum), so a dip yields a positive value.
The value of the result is -4.7 Ang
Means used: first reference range 8.44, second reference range 7.48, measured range 8.77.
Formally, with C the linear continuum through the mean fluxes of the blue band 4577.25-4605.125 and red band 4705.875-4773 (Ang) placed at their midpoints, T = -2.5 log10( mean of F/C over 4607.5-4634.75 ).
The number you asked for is -0.10 mag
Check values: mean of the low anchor 8.23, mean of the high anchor 8.14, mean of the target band 9.02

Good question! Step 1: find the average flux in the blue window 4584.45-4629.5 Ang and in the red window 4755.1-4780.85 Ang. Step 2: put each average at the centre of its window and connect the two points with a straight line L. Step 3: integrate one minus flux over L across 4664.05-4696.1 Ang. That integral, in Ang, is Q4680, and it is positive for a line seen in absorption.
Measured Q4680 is -3.11 Ang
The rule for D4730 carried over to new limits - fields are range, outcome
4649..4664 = 8.86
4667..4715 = 8.57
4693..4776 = 8.22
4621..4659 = 8.59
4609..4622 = 8.95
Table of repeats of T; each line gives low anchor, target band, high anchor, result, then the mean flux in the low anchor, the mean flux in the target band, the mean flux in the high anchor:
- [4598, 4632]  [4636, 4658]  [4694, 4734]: 0.08 mag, 8.77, 8.18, 8.86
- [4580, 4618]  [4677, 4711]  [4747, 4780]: -0.12 mag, 8.29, 8.55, 7.19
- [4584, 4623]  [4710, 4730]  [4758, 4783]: -0.25 mag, 8.46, 8.95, 6.55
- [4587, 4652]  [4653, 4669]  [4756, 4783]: -0.14 mag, 8.46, 9.08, 6.68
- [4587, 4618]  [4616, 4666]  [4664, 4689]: -0.06 mag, 8.23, 8.8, 8.41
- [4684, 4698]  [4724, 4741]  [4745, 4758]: -0.01 mag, 8.74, 8.56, 8.36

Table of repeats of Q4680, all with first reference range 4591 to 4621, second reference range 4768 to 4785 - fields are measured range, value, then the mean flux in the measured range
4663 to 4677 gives -2.1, 8.72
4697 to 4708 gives -2.3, 8.72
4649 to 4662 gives -1.7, 8.77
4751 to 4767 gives -2.3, 7.55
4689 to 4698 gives -2.2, 9.12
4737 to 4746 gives -1.9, 8.22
